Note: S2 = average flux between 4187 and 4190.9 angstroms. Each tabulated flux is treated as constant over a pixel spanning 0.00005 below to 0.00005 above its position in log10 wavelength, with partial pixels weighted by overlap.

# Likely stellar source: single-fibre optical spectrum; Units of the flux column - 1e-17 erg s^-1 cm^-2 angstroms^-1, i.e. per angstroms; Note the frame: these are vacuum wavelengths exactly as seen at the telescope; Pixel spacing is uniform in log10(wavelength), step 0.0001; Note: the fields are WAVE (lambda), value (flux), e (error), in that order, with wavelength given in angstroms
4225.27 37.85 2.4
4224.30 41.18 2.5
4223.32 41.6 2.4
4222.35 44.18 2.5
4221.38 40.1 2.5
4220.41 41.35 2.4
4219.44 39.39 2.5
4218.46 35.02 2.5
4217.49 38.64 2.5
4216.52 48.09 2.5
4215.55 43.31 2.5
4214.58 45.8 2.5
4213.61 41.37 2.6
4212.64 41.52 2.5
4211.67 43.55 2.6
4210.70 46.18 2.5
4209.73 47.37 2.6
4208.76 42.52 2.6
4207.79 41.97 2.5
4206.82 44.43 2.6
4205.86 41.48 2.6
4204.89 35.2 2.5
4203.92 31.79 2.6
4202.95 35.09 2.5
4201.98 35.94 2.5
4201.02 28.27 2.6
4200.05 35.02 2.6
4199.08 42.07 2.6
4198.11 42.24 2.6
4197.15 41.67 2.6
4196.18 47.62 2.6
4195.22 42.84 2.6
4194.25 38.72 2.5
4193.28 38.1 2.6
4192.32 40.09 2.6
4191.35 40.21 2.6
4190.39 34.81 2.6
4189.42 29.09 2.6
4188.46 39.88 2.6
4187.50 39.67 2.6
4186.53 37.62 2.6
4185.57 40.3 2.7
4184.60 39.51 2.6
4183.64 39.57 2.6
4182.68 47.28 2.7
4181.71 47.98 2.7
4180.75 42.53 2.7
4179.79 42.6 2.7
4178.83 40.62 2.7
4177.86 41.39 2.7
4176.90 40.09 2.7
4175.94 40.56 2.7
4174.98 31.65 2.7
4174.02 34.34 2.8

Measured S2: 35.9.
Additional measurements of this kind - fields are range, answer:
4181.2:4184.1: 44.9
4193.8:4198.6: 42.7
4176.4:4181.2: 41.4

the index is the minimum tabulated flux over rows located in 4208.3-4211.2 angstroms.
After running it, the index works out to 42.52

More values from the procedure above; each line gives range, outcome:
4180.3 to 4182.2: 42.53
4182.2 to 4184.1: 39.57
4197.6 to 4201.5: 28.27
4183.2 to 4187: 37.62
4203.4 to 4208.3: 31.79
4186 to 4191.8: 29.09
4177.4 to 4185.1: 39.51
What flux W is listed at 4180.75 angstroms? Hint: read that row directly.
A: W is 42.53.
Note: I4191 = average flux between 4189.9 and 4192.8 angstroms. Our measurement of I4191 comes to 38.3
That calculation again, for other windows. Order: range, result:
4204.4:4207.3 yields 40.4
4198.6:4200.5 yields 38.5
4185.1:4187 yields 39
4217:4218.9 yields 36.9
